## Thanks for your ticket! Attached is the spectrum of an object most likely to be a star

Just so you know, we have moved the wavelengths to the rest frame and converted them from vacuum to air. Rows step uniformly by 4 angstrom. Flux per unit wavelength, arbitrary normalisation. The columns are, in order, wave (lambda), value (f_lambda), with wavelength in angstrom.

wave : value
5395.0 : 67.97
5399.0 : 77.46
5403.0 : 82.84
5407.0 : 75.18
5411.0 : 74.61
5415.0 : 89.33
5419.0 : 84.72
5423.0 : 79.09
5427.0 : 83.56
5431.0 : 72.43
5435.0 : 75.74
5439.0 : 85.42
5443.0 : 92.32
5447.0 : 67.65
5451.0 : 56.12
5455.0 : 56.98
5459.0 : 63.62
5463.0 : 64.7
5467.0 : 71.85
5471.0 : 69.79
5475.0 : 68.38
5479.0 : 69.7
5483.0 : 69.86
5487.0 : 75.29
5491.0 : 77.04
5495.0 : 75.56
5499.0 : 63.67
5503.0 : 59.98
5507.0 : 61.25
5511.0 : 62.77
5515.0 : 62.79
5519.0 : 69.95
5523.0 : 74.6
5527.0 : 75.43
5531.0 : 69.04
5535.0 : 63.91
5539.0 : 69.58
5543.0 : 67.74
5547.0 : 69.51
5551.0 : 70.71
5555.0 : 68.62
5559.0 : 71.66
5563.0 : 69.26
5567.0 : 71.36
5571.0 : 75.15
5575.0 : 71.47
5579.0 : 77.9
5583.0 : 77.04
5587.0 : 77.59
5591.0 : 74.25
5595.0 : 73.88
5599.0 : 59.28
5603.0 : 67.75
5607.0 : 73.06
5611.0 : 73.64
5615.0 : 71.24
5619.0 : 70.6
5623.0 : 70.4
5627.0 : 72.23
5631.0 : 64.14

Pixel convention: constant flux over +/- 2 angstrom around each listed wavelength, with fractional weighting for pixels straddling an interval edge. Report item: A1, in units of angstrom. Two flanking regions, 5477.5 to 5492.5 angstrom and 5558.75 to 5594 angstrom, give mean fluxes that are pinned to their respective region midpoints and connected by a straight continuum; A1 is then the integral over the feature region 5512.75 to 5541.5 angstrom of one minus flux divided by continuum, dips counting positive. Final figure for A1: 1.7 angstrom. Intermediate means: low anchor 72.9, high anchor 74.1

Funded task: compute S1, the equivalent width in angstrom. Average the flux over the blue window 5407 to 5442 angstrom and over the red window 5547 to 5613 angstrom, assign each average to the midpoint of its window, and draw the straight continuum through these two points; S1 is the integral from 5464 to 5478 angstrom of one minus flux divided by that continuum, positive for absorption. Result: 1.5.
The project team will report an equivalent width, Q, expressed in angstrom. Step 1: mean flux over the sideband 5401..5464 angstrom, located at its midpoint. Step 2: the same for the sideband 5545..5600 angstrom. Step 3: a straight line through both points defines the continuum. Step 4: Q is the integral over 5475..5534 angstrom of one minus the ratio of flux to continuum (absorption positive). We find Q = 3.9 angstrom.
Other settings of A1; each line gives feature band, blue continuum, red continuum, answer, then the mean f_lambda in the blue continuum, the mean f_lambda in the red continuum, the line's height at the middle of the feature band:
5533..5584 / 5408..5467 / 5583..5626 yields 0.97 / 74.6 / 71.5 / 72.3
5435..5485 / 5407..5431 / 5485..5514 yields 2.88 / 80.9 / 67.8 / 74.2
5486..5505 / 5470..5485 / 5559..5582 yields 0.01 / 69.4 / 73.1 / 70.1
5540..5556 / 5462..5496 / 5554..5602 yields 0.62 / 71.4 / 72.3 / 72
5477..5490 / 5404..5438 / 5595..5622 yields 0.72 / 79.6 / 69.6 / 76.3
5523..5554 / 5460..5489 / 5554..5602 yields 0.68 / 69.7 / 72.3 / 71.3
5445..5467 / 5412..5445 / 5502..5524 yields 4.03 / 82.6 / 65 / 76.9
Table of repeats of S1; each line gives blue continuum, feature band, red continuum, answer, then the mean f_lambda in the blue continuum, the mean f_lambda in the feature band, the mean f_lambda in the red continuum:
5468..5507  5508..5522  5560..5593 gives 1.1 angstrom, 69.5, 65.6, 74.2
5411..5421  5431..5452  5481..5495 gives 1.3 angstrom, 84.5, 76.1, 74.3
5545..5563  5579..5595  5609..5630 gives -1.3 angstrom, 70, 76.2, 71.3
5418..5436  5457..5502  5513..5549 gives 2.6 angstrom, 79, 69.7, 69.2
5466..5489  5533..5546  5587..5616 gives 0.7 angstrom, 70.8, 67.3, 70.9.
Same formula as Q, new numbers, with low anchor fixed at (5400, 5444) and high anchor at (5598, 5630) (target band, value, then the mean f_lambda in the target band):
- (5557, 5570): 0.3 angstrom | 71.1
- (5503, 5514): 2.1 angstrom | 61.7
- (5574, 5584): -0.5 angstrom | 75.7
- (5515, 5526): 0.7 angstrom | 70.8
